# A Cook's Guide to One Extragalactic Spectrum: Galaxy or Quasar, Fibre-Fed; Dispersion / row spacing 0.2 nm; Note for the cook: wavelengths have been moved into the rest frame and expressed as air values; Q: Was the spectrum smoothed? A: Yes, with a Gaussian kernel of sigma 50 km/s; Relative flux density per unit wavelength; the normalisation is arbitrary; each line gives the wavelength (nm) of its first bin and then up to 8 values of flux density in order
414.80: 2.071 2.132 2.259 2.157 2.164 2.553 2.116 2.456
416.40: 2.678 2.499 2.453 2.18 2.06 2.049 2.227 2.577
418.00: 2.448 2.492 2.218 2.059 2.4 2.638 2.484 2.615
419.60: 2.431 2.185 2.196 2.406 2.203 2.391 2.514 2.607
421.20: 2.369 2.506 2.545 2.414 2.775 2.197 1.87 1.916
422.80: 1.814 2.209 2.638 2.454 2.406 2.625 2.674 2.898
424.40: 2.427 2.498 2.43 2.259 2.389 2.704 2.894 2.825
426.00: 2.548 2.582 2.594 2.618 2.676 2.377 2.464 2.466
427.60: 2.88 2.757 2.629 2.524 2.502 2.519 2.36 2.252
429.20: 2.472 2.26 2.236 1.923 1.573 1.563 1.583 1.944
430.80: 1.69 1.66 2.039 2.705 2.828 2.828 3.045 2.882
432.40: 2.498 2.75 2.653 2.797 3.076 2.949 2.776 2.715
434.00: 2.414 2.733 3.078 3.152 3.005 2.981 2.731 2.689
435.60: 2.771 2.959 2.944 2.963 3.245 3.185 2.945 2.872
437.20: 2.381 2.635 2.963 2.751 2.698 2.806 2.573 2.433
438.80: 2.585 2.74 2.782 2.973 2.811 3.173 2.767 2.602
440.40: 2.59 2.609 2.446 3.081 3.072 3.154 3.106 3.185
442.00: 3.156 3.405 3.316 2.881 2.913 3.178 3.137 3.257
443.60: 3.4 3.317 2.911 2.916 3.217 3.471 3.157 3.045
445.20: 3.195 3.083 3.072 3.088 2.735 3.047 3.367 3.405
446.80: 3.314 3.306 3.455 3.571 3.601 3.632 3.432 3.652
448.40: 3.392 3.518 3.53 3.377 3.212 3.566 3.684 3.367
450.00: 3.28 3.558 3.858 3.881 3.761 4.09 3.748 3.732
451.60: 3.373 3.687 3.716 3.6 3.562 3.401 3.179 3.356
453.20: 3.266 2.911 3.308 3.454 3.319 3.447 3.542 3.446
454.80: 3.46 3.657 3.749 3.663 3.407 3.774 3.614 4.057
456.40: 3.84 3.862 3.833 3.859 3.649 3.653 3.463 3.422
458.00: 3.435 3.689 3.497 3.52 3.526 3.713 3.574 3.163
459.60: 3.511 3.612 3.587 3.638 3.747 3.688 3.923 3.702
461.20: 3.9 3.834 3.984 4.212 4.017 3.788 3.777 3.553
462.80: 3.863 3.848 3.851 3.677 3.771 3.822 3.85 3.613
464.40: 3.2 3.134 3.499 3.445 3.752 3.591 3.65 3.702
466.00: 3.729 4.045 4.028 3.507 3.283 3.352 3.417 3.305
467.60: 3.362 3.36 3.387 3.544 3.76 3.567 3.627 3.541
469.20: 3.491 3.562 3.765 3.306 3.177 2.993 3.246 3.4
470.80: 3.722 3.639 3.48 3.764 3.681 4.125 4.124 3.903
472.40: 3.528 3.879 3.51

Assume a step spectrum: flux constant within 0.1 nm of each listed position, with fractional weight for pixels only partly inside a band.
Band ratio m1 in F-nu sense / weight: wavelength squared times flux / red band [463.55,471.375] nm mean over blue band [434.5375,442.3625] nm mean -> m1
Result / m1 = 1.40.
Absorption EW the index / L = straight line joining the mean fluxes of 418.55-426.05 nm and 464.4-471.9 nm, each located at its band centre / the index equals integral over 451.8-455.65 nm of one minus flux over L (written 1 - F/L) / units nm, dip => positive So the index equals -0.32 nm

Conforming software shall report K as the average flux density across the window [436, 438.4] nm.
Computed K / 2.85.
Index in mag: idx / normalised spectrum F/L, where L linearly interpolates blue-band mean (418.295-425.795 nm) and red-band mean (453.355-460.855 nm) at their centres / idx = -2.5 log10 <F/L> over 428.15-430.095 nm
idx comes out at 0.175 mag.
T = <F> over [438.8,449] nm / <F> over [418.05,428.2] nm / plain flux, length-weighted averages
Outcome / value 1.27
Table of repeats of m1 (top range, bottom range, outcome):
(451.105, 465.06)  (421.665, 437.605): 1.61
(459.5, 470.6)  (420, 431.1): 1.82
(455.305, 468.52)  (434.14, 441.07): 1.44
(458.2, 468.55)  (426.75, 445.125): 1.50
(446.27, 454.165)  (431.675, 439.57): 1.32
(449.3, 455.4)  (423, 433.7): 1.59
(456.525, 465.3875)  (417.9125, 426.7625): 1.79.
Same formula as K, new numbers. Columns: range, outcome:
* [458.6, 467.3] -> 3.67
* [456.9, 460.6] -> 3.57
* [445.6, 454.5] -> 3.46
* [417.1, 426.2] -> 2.41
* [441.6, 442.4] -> 3.24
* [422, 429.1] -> 2.49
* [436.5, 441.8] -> 2.8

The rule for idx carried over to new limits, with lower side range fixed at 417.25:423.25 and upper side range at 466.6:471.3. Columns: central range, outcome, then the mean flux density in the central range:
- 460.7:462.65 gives -0.18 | 3.88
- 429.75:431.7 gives 0.30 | 1.95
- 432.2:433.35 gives -0.06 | 2.77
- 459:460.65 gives -0.10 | 3.57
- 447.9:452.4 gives -0.19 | 3.59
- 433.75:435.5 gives -0.07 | 2.84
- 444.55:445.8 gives -0.09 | 3.15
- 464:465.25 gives -0.04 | 3.46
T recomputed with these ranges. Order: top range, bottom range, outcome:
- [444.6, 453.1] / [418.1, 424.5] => 1.44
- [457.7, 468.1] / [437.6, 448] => 1.19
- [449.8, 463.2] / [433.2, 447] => 1.23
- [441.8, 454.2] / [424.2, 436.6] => 1.31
